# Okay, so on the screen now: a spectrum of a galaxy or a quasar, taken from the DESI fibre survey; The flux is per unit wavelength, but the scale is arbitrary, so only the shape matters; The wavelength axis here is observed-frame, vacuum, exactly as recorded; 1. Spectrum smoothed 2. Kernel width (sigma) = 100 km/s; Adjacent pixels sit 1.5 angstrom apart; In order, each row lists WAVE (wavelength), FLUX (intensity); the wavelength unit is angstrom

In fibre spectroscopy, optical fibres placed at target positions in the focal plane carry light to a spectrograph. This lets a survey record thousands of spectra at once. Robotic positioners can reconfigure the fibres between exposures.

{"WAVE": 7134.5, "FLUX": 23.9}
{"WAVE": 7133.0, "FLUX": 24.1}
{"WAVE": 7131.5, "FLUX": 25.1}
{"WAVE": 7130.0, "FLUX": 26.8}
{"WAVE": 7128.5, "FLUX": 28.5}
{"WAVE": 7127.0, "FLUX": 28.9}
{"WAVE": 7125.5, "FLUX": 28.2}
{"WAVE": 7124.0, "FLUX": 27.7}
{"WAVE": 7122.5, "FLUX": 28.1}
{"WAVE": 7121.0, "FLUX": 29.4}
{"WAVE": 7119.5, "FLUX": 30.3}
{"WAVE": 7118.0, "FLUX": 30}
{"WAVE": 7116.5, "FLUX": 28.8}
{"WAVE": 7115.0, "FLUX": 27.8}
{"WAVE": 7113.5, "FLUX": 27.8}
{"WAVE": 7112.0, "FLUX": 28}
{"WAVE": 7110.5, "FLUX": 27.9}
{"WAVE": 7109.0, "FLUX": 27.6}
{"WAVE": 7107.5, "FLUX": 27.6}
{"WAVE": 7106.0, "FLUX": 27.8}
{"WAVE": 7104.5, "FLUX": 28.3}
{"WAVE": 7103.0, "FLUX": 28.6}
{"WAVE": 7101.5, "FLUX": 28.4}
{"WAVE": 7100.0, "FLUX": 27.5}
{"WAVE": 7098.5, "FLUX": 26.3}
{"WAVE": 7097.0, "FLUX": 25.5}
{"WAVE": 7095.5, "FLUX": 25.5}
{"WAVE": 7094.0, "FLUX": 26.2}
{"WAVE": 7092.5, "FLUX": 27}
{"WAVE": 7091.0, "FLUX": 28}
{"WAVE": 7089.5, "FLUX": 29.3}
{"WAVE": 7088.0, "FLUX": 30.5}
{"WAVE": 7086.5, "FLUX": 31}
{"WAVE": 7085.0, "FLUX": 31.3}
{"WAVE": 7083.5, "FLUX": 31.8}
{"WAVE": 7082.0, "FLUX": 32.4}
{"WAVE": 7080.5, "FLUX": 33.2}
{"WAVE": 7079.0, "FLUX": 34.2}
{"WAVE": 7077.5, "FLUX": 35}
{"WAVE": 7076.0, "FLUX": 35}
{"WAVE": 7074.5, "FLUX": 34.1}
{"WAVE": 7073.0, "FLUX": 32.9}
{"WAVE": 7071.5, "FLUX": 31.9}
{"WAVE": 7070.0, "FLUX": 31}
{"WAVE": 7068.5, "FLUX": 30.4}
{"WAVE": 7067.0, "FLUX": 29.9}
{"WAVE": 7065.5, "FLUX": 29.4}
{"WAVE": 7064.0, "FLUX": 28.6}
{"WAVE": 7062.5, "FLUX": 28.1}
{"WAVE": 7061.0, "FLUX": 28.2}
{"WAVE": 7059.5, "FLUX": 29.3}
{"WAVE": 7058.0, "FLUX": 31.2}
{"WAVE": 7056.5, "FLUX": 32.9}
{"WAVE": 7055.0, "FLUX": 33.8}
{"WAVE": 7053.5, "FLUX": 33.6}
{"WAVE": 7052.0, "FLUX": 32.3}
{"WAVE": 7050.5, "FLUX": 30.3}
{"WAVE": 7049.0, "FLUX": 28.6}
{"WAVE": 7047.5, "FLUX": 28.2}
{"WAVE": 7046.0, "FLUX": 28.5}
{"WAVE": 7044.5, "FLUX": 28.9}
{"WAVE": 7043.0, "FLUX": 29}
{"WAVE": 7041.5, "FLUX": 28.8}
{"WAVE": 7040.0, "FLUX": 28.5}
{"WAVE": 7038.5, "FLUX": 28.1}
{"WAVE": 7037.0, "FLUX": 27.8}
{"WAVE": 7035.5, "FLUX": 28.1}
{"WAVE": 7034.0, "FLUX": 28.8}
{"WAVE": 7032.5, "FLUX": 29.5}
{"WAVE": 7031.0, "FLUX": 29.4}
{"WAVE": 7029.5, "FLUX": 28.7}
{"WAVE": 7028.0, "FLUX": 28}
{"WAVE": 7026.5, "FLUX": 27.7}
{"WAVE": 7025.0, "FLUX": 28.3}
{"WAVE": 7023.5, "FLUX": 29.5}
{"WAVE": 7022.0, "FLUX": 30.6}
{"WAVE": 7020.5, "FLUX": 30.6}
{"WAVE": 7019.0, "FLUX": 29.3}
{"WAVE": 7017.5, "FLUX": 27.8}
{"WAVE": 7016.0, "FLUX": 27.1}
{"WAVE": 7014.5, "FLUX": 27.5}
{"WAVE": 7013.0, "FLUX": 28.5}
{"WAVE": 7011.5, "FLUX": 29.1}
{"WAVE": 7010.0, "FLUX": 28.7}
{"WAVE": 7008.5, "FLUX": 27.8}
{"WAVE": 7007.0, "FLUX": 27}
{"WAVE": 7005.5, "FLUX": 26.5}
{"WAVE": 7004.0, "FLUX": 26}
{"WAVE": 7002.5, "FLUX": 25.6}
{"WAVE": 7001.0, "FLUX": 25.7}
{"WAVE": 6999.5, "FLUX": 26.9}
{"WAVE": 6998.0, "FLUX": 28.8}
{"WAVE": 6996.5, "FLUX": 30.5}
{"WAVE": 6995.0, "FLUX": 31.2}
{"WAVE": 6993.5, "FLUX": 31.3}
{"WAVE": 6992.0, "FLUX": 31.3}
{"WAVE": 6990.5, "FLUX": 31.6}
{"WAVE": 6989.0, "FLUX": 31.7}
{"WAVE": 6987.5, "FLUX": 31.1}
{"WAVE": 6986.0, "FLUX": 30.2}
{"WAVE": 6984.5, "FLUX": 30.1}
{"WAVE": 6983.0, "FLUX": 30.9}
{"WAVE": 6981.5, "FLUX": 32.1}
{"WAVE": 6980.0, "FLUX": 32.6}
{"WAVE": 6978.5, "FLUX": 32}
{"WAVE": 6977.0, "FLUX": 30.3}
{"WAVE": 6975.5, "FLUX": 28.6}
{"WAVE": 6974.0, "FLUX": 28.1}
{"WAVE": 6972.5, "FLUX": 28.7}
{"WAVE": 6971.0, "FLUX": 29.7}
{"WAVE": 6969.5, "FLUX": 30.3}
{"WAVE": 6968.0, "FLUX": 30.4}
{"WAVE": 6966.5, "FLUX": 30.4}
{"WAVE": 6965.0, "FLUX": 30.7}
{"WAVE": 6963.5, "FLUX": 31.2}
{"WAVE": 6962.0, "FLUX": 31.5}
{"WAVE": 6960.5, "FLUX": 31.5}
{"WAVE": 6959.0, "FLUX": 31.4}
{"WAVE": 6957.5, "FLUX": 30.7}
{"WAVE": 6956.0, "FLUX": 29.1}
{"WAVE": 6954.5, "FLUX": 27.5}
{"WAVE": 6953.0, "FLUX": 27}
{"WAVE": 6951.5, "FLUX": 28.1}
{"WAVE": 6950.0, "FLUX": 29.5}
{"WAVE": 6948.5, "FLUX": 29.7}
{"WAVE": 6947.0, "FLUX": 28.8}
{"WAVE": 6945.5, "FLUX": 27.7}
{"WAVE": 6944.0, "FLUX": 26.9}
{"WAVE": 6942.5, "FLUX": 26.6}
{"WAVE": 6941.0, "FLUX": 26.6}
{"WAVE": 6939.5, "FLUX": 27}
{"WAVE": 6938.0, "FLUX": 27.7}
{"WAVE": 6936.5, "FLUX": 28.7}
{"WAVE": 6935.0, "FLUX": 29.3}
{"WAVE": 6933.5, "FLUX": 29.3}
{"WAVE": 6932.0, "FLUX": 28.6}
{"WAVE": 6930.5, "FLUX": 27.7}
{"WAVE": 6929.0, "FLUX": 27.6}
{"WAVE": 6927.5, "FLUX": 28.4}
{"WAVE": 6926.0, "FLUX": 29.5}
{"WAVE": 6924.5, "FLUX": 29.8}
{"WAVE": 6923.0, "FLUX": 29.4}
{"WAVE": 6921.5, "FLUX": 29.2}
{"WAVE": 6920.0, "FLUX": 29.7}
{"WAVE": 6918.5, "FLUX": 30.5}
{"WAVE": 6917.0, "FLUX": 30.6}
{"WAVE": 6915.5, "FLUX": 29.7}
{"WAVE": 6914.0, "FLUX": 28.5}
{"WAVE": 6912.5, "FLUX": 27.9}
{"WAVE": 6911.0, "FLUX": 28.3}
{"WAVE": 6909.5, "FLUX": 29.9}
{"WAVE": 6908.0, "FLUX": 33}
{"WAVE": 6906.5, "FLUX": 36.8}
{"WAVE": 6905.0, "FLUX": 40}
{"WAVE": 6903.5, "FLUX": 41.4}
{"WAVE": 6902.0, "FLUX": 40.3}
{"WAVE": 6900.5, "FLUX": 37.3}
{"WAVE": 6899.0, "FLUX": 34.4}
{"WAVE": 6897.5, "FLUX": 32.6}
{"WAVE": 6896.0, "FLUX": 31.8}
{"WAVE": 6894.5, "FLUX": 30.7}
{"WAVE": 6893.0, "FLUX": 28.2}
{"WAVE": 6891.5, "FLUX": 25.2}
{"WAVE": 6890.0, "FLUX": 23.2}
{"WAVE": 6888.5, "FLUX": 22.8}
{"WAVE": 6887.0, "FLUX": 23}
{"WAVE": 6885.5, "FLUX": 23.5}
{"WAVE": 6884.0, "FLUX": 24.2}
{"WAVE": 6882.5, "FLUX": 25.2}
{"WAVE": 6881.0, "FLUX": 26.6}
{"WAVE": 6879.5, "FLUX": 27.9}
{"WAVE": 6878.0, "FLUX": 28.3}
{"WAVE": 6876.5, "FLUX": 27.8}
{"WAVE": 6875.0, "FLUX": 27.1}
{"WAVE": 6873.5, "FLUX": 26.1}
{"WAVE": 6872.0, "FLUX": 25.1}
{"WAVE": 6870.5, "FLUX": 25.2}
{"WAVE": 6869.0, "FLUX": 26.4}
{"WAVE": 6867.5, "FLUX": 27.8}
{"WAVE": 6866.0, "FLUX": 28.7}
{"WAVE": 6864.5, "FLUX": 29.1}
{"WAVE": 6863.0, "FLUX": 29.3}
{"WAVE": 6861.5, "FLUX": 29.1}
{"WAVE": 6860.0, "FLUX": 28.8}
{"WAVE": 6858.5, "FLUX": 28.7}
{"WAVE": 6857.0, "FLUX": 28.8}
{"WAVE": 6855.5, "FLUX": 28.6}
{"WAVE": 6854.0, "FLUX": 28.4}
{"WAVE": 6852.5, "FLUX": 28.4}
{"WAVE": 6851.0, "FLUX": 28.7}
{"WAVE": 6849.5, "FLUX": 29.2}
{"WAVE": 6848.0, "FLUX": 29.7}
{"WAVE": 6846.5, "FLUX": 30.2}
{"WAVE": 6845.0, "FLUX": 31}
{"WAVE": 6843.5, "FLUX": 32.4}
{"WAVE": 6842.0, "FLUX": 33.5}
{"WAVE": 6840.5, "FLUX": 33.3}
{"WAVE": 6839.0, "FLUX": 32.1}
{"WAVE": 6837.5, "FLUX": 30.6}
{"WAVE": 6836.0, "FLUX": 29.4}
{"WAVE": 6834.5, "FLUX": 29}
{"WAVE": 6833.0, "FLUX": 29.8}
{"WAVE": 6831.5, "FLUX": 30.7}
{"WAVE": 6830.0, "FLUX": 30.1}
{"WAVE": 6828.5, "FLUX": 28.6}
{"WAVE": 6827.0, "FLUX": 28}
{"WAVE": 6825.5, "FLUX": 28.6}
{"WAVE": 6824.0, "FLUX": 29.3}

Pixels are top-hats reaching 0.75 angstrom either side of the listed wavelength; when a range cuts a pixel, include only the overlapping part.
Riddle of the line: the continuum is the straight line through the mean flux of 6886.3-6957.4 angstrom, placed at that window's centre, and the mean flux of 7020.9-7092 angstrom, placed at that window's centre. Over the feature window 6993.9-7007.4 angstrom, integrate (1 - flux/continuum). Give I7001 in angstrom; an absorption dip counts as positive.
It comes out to 1.1 angstrom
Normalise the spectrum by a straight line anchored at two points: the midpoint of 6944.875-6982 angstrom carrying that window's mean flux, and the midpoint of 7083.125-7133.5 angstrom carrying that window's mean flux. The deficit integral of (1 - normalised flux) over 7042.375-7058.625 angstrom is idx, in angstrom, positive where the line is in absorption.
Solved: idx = -1.05 angstrom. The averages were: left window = 29.9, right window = 28.1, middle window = 30.7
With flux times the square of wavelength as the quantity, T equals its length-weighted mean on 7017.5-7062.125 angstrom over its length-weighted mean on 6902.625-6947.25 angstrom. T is 1.02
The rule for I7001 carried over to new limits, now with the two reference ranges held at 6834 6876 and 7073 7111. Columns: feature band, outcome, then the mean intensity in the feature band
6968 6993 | -1.0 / 30.6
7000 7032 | 1.5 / 28.1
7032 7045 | 0.4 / 28.6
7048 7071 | -0.7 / 30.5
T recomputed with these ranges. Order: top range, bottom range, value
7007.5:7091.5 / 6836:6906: 1.08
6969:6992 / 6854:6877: 1.14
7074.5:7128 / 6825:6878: 1.08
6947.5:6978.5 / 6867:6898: 1.15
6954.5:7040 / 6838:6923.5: 1.03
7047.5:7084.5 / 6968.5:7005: 1.08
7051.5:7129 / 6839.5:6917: 1.07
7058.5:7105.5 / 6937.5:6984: 1.05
